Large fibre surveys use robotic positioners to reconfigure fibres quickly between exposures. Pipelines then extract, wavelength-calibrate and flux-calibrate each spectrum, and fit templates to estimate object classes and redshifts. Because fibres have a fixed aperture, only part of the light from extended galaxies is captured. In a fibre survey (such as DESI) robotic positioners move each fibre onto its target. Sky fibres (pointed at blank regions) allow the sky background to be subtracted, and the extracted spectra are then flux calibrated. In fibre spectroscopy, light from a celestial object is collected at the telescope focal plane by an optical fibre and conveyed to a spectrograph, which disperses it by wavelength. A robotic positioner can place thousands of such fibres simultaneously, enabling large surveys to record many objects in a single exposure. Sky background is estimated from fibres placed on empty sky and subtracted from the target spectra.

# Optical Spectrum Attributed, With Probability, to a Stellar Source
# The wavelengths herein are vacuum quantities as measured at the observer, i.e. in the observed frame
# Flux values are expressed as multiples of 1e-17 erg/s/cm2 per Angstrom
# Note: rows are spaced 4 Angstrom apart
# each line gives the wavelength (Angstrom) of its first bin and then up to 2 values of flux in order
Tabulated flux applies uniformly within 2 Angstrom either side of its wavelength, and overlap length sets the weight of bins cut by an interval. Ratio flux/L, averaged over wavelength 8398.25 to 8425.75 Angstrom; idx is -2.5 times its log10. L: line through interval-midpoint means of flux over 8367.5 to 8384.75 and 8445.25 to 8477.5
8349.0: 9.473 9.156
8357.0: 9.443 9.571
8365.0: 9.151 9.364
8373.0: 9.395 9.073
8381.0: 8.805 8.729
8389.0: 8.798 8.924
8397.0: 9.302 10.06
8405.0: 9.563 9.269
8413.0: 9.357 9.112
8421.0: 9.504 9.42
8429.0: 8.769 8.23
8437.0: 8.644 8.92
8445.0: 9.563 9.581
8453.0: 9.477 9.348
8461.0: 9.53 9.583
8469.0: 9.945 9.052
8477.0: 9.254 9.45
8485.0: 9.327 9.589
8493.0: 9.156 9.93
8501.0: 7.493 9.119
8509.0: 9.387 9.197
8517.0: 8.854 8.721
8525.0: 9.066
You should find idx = -0.02 mag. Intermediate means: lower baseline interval 9.11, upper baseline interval 9.49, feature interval 9.47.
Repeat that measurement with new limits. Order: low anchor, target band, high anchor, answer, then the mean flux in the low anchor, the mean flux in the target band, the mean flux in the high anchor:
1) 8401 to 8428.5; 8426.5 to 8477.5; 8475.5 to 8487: 0.02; 9.39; 9.22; 9.35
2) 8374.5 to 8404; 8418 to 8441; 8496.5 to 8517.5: 0.02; 9.12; 8.92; 8.94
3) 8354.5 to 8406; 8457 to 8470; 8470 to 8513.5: -0.05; 9.24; 9.61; 9.19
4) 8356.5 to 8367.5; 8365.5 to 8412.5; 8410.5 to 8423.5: 0.02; 9.38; 9.21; 9.33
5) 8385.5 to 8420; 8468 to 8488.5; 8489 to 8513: -0.03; 9.28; 9.39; 9.08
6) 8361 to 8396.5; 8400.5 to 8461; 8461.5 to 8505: -0.01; 9.07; 9.24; 9.28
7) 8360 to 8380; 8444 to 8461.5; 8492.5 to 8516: -0.04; 9.27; 9.49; 9.03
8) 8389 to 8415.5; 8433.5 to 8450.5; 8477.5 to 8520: 0.02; 9.36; 9.08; 9.14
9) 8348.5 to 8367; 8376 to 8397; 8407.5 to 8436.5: 0.04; 9.35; 8.9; 9.07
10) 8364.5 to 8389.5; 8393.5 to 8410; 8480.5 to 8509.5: -0.05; 9.05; 9.51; 9.16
